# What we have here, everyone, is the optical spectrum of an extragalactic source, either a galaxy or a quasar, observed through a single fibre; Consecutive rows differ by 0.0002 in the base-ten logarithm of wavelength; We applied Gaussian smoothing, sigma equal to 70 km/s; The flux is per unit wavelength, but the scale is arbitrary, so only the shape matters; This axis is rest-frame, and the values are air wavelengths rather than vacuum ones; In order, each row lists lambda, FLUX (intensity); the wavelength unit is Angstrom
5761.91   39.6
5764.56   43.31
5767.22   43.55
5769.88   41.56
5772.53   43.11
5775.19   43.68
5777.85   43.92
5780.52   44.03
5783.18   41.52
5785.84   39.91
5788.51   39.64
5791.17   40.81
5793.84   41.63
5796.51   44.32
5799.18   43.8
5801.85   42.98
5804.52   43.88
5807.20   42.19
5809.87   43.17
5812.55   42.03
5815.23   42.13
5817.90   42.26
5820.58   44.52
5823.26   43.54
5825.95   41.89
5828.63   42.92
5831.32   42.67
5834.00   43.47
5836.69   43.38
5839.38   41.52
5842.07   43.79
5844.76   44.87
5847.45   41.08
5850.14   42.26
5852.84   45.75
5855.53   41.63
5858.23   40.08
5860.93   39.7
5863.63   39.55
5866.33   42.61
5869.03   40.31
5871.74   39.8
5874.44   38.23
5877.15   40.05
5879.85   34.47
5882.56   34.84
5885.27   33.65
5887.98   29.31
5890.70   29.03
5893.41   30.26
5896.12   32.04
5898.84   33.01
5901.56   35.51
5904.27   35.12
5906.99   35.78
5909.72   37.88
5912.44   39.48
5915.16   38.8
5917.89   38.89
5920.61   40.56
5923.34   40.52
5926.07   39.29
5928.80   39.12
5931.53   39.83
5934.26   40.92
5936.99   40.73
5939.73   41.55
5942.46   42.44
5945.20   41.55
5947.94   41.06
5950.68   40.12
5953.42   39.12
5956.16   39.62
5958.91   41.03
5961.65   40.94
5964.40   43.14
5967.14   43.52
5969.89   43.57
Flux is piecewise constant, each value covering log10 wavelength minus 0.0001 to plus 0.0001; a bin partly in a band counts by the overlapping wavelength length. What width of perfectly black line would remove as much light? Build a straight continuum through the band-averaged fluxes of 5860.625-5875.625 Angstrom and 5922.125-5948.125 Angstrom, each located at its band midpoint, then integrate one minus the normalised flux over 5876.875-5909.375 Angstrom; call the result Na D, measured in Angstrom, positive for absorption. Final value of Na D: 5.5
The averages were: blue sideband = 40.1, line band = 33.5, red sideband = 40.7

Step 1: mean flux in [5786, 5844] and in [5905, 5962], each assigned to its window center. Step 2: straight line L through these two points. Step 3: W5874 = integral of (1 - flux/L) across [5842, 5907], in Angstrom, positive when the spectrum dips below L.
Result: 5.8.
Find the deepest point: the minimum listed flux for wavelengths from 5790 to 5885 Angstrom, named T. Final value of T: 34.47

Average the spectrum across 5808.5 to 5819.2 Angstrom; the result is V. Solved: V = 42.4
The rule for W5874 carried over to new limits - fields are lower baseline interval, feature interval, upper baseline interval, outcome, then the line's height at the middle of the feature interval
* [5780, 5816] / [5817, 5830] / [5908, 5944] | -0.39 Angstrom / 41.8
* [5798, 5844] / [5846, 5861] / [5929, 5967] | 0.18 Angstrom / 42.5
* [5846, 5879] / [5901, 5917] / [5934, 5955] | 1.43 Angstrom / 40.9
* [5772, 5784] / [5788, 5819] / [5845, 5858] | 0.43 Angstrom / 43.1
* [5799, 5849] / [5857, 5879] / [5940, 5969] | 1.28 Angstrom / 42.4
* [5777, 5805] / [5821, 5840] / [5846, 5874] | -0.56 Angstrom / 41.7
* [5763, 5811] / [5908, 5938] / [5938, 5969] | 1.42 Angstrom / 41.5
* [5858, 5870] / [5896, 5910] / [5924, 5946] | 1.96 Angstrom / 40.6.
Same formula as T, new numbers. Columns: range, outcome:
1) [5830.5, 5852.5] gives 41.08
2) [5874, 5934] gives 29.03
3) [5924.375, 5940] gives 39.12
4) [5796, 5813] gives 42.03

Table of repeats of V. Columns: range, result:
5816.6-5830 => 43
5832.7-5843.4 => 43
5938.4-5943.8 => 42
